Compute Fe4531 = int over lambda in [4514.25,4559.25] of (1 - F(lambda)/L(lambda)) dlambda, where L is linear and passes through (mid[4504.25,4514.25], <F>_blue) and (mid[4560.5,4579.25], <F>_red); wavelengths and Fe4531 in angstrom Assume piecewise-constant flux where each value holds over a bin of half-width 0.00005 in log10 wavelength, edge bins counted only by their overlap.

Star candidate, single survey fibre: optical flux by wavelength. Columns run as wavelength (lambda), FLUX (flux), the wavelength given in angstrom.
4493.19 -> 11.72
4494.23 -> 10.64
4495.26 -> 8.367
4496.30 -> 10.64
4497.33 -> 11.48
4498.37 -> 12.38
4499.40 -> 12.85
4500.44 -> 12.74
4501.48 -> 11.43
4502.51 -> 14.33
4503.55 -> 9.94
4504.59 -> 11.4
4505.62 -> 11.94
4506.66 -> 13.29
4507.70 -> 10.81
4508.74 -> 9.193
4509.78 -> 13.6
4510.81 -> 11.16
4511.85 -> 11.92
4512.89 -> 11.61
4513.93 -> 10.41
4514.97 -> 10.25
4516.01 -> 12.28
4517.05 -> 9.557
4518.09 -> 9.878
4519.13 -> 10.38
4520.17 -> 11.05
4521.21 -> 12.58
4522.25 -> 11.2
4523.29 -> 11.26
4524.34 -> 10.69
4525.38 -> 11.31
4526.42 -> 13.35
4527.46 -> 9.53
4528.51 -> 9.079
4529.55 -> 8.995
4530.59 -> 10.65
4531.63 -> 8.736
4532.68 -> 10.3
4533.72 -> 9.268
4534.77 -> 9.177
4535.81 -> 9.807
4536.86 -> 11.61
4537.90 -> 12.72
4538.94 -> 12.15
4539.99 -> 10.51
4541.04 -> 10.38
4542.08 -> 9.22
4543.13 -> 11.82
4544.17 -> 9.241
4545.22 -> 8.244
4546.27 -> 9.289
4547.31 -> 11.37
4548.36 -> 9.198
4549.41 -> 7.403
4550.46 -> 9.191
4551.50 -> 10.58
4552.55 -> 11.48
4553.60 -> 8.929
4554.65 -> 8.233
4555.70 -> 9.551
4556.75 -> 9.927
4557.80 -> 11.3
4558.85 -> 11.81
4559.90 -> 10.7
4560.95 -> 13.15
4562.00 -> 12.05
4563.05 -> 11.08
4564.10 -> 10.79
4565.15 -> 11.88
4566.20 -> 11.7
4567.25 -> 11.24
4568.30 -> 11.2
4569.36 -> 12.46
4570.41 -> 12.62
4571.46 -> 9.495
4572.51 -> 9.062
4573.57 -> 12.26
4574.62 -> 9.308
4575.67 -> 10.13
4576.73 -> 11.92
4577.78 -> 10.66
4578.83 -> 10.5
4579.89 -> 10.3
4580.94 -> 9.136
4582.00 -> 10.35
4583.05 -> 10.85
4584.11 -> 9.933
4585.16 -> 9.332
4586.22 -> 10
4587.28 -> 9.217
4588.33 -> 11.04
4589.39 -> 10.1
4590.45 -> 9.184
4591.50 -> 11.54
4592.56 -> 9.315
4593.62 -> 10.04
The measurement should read 4.3 angstrom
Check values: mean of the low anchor 11.6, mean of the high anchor 11.2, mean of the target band 10.3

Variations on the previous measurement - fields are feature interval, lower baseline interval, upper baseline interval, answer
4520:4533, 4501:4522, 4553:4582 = 0.62 angstrom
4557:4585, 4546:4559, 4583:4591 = -3.11 angstrom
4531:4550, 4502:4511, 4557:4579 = 2.37 angstrom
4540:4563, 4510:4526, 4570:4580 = 1.36 angstrom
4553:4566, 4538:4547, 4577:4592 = -0.74 angstrom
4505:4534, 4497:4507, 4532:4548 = 1.13 angstrom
